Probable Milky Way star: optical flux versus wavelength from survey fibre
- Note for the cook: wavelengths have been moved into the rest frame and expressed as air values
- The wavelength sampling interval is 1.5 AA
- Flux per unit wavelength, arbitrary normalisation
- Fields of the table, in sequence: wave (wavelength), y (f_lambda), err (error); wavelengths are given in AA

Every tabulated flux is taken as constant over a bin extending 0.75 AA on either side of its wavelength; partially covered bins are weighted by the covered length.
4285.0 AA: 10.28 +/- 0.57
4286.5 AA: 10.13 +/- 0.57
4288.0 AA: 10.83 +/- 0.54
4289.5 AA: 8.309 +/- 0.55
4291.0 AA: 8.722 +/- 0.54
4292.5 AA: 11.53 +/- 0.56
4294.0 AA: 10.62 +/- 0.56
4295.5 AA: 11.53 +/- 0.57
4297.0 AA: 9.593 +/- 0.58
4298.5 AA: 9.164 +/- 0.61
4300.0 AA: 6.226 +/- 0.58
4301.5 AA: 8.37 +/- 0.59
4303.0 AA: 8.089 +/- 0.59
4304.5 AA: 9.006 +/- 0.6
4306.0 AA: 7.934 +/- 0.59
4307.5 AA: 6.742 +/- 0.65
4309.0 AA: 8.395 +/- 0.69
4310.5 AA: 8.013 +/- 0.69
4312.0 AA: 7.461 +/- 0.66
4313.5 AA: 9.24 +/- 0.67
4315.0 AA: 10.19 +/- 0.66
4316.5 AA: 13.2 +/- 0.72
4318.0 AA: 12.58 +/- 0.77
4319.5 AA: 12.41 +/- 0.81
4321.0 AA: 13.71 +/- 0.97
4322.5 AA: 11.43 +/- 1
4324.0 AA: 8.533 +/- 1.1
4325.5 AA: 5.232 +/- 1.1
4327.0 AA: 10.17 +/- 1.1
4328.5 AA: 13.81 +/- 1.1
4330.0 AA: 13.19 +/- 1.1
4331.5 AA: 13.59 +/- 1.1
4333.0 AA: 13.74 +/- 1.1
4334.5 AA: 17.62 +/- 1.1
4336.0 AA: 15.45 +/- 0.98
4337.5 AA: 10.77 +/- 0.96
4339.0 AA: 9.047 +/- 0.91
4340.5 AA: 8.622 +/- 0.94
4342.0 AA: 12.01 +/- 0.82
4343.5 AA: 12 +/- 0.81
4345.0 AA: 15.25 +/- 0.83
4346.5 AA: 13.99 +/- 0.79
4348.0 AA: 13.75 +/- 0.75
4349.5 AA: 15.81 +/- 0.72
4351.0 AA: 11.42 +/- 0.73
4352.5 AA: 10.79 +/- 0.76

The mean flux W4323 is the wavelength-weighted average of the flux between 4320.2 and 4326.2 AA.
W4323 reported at 9.79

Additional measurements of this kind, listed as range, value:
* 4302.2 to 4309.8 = 8.04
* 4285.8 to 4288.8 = 10.4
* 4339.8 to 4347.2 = 12.4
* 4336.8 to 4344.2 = 10.5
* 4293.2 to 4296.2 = 11.1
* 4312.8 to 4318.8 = 11.3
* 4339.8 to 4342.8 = 10.4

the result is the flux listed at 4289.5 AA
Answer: 8.309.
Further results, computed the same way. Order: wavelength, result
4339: 9.047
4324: 8.533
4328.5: 13.81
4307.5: 6.742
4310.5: 8.013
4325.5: 5.232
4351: 11.42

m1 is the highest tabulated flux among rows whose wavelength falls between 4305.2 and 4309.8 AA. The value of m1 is 8.395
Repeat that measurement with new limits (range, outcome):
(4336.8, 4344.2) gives 12.01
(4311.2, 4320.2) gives 13.2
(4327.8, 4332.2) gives 13.81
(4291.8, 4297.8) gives 11.53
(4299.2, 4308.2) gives 9.006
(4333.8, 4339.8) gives 17.62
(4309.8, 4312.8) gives 8.013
